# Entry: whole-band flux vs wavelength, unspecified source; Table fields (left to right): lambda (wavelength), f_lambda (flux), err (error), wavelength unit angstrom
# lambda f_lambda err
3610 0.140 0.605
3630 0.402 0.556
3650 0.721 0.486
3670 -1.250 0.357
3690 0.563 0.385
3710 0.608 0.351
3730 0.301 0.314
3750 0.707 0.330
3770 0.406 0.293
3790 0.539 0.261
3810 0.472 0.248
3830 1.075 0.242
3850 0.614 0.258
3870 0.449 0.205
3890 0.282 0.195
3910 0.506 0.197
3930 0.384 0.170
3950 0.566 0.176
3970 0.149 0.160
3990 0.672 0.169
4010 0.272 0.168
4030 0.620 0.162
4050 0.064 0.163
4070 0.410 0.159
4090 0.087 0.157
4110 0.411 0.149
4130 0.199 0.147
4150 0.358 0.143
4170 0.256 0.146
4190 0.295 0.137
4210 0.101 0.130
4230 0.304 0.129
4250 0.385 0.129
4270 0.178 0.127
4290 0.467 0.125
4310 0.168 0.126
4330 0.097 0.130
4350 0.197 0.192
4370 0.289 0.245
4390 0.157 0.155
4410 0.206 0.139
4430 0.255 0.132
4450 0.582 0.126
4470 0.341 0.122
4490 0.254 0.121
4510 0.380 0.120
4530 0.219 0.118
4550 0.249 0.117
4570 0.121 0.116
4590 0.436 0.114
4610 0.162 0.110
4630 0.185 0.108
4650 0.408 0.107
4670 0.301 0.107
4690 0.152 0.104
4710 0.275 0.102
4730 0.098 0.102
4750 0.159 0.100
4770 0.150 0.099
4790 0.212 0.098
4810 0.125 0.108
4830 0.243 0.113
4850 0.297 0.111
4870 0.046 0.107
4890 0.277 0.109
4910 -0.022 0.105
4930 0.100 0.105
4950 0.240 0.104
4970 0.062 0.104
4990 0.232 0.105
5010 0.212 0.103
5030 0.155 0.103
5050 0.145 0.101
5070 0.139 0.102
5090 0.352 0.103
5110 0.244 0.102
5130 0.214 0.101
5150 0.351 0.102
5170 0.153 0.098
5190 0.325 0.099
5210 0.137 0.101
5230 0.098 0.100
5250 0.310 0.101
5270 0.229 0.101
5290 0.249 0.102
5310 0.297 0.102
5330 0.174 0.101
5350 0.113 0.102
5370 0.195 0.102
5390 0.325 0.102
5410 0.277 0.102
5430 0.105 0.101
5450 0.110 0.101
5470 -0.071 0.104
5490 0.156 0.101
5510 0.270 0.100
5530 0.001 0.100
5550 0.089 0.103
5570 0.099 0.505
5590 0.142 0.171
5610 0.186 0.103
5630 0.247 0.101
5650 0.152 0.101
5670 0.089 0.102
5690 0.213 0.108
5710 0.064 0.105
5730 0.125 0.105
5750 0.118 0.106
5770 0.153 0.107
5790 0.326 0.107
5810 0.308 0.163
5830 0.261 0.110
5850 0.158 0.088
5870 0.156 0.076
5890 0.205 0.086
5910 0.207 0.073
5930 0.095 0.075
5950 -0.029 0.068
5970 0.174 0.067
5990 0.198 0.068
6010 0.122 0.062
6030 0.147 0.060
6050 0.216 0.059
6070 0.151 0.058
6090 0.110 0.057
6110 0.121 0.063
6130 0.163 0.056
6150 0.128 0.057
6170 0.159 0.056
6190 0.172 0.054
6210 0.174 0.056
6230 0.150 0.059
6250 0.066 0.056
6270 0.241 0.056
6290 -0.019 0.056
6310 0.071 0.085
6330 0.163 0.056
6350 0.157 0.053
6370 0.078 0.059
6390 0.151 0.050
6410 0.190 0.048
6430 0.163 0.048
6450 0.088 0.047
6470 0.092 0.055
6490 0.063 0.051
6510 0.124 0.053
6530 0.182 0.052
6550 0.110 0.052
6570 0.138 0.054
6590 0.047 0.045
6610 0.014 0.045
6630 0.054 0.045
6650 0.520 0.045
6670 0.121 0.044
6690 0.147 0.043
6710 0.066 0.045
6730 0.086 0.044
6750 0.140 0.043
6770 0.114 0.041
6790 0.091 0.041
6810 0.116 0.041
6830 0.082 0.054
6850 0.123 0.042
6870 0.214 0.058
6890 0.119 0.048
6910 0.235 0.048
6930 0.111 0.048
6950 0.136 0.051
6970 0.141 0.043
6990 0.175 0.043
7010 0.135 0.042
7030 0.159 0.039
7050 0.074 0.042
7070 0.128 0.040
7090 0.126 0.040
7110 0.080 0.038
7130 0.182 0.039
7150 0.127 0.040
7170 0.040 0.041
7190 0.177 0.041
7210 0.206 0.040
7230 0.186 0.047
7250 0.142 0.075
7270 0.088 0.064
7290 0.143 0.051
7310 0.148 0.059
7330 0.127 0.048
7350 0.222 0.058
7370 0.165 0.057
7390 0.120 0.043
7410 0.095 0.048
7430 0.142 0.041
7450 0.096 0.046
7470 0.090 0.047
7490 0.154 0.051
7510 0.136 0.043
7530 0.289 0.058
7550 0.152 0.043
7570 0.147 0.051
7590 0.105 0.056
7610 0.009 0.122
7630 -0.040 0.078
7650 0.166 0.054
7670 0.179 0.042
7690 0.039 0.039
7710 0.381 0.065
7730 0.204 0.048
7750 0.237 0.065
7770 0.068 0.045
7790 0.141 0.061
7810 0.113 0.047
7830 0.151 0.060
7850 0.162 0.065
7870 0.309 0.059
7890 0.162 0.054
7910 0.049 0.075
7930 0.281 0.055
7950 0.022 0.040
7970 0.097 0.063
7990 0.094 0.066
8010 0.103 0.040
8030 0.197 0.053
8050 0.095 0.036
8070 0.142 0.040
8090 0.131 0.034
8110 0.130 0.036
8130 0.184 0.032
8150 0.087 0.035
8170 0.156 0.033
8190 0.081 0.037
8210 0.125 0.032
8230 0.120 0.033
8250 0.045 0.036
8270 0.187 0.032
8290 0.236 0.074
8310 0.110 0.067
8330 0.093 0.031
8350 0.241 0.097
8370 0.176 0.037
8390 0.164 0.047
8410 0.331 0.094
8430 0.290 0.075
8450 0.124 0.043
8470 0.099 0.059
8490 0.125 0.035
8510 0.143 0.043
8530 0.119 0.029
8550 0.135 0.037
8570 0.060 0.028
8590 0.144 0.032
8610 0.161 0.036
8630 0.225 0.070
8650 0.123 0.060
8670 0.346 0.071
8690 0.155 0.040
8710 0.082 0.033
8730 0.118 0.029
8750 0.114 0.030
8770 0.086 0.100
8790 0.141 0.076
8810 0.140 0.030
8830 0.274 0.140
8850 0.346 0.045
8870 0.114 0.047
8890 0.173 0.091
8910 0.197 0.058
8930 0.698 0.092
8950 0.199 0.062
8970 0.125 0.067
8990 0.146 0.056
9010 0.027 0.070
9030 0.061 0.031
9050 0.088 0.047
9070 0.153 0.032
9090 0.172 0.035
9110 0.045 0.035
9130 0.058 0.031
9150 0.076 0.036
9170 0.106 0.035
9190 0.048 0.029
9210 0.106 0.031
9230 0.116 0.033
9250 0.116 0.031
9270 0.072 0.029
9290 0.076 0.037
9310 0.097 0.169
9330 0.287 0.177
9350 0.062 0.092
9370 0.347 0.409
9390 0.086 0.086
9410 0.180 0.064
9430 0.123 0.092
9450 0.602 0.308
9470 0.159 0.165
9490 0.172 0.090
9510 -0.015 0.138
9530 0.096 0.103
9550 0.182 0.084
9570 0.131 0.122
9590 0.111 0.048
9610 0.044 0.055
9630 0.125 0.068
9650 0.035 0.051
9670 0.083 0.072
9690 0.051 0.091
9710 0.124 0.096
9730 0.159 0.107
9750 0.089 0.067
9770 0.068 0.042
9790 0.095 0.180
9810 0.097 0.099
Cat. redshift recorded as 0.78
